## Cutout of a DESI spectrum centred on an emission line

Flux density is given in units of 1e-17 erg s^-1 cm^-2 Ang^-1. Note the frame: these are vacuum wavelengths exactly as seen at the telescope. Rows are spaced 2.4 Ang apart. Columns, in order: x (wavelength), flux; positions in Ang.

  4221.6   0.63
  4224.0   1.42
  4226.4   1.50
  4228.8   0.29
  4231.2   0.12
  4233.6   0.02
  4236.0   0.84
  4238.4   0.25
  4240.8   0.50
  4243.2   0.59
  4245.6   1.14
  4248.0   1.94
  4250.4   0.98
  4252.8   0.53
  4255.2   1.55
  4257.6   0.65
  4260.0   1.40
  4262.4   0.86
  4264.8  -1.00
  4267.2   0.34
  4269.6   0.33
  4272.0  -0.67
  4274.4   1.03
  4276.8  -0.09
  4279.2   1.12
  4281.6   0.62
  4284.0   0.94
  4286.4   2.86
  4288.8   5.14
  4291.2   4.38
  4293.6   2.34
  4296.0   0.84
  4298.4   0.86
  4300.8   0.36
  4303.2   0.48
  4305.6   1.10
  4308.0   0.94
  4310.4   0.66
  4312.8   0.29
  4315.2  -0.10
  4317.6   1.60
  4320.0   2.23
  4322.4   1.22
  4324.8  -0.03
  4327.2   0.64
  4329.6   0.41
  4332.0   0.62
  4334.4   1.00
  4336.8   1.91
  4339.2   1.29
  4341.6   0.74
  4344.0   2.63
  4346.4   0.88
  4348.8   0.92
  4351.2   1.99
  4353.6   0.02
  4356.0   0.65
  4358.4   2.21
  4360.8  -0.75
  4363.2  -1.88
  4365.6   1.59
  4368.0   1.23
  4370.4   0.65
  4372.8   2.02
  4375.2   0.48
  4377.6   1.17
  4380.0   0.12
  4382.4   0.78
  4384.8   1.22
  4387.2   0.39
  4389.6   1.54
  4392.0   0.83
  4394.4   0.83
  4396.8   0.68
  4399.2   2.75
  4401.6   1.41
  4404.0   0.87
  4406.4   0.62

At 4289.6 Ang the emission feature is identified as [O II]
